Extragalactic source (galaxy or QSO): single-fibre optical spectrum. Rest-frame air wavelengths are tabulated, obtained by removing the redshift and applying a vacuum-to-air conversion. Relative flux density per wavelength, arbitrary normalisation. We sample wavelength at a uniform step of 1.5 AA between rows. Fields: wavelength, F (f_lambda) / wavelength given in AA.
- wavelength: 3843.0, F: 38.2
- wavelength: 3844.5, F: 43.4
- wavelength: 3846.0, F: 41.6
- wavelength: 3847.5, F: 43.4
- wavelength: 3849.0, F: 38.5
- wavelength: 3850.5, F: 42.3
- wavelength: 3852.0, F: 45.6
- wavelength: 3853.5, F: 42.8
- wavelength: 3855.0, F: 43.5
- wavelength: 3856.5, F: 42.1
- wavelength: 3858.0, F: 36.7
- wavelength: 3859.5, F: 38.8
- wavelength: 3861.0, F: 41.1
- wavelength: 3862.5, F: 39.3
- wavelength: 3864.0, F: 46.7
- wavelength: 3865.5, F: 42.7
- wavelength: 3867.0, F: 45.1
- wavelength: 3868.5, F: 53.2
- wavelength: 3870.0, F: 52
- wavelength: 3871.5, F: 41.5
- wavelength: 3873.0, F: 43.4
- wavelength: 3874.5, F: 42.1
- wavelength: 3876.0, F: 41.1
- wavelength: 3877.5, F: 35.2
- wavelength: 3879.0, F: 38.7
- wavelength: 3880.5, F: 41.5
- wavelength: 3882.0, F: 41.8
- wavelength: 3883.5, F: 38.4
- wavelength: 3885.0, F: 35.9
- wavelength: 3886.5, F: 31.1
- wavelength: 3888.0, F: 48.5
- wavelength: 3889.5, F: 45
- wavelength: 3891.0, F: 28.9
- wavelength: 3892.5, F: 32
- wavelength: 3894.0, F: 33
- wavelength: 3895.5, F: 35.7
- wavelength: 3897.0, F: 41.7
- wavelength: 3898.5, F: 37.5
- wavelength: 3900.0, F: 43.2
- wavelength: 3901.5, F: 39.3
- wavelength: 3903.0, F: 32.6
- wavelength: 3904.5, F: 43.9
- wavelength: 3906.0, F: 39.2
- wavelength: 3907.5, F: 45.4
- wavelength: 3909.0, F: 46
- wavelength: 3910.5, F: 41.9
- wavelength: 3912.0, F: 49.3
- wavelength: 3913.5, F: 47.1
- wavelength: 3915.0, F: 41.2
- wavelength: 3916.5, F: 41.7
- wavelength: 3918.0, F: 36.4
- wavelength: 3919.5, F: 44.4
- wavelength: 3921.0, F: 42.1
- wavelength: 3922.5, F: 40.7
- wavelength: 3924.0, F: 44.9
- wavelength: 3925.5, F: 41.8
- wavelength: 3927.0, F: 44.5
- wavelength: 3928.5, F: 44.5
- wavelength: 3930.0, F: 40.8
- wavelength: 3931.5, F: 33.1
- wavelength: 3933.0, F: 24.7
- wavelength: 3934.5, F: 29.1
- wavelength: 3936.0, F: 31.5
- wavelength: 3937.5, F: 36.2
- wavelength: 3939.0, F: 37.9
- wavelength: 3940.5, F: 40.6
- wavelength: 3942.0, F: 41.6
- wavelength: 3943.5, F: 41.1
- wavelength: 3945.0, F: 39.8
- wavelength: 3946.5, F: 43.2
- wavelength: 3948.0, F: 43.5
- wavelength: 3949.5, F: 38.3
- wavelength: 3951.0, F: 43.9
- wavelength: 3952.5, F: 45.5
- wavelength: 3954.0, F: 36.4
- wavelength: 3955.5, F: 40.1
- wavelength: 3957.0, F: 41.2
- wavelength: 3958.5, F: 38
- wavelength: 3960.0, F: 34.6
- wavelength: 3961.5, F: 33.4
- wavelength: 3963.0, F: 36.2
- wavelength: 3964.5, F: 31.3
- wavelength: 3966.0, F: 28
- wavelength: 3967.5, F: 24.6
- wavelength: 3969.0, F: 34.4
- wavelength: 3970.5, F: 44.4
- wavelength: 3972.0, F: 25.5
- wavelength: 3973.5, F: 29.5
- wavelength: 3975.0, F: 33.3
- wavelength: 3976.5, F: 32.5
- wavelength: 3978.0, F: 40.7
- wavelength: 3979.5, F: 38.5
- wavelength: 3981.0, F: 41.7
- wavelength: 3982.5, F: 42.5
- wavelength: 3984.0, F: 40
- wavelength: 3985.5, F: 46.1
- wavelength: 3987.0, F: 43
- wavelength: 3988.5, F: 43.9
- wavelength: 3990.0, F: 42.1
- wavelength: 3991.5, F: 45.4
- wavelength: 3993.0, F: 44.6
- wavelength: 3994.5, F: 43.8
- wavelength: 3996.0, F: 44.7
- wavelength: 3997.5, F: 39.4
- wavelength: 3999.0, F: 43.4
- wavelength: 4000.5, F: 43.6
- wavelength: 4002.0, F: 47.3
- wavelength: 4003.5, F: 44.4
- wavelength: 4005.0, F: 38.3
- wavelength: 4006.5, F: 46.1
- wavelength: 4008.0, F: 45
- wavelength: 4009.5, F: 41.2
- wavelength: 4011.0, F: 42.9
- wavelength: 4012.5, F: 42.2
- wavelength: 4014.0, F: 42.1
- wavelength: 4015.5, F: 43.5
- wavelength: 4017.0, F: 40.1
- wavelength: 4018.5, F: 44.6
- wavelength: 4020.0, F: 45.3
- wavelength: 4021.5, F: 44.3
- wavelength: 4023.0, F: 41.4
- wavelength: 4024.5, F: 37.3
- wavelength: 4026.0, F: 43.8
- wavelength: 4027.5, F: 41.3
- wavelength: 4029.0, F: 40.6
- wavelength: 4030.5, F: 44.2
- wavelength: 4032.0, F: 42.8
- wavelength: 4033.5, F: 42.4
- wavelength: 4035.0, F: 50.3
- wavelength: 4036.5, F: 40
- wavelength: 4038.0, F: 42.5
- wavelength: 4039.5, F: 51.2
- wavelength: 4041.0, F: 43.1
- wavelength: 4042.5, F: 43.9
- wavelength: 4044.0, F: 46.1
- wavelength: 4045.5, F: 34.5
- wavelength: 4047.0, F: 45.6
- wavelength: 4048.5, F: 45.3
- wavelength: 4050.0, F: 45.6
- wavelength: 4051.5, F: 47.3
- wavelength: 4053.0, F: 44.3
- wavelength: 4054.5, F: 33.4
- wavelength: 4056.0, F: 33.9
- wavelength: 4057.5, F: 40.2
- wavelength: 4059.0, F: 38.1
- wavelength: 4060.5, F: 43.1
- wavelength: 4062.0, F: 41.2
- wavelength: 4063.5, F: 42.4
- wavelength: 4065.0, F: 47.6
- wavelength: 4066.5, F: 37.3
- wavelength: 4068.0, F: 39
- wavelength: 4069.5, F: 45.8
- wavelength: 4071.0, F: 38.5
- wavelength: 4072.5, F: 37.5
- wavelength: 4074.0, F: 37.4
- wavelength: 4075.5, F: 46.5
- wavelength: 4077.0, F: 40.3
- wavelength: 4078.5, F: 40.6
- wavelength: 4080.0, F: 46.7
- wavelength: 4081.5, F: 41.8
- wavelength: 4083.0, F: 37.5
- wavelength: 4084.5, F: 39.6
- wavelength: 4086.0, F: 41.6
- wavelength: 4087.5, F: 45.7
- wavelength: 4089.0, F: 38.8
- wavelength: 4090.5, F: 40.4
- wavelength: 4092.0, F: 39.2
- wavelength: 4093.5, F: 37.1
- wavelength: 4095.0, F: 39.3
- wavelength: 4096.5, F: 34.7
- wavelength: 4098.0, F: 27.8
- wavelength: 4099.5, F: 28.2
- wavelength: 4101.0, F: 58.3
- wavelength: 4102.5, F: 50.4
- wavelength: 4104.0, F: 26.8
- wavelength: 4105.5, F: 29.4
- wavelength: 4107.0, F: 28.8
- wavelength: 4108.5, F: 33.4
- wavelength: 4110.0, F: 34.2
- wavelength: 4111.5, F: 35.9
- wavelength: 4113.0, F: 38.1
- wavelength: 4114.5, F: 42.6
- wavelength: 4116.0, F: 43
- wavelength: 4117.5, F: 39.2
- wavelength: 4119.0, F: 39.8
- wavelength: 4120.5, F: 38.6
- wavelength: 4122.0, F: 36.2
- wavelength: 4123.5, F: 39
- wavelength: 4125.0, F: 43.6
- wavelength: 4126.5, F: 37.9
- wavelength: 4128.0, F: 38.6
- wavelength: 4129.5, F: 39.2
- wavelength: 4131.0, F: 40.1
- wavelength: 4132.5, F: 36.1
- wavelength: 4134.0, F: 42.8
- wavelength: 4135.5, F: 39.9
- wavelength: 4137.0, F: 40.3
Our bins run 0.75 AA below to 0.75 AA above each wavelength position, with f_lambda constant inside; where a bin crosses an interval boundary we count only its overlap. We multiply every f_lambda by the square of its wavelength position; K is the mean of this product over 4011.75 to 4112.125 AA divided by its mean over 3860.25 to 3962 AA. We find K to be 1.1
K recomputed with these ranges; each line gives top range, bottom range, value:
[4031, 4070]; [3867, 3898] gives 1.15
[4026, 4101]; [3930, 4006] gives 1.12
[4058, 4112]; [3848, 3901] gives 1.07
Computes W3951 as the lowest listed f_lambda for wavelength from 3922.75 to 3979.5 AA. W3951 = 24.6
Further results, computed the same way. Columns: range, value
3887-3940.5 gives 24.7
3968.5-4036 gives 25.5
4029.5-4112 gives 26.8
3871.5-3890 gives 31.1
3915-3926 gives 36.4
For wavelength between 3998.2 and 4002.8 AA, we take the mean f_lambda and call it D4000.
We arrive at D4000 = 44.7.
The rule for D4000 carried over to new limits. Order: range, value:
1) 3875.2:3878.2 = 38.3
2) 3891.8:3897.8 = 35.6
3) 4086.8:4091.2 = 41.6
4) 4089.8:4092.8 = 39.7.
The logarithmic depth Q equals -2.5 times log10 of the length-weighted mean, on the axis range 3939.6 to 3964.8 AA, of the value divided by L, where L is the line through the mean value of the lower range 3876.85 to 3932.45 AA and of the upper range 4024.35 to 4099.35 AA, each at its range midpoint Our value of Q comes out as 0.03 mag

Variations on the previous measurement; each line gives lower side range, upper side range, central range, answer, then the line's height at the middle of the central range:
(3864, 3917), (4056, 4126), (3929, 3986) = 0.10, 40.5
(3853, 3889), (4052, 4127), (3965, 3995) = 0.07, 40.5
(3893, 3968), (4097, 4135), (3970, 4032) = -0.08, 38.6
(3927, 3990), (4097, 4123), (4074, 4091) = -0.12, 37.2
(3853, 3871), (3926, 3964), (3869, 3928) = 0.01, 41.3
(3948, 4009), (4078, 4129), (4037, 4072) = -0.09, 38.9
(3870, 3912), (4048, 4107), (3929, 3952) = 0.06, 39.9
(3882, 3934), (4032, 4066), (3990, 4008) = -0.05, 41.7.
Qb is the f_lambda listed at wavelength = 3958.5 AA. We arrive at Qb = 38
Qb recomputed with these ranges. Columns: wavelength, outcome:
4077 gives 40.3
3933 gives 24.7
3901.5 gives 39.3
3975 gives 33.3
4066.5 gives 37.3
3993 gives 44.6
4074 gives 37.4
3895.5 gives 35.7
